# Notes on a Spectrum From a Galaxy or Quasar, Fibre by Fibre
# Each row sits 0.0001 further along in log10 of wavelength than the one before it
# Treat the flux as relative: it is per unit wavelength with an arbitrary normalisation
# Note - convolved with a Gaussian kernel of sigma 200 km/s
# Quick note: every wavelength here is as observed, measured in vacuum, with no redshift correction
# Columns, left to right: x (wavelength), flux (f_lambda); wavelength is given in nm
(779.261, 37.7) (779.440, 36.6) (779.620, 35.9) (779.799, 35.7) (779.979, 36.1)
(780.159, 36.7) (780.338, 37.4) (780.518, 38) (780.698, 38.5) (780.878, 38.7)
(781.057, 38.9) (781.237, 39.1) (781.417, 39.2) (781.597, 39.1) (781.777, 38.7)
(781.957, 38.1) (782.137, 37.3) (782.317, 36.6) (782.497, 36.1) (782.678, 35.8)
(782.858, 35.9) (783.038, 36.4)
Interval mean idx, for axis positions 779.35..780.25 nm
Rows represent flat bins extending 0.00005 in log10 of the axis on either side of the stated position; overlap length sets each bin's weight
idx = 36.2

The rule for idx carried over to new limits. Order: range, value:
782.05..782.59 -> 36.6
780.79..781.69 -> 39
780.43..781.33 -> 38.6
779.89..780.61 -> 37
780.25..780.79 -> 37.9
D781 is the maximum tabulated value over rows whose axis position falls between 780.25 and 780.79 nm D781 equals 38.5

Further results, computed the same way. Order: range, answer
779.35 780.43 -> 37.4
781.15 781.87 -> 39.2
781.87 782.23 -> 38.1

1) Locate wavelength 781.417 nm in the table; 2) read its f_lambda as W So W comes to 39.2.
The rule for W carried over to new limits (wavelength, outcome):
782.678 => 35.8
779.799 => 35.7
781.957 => 38.1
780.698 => 38.5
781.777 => 38.7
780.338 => 37.4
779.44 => 36.6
